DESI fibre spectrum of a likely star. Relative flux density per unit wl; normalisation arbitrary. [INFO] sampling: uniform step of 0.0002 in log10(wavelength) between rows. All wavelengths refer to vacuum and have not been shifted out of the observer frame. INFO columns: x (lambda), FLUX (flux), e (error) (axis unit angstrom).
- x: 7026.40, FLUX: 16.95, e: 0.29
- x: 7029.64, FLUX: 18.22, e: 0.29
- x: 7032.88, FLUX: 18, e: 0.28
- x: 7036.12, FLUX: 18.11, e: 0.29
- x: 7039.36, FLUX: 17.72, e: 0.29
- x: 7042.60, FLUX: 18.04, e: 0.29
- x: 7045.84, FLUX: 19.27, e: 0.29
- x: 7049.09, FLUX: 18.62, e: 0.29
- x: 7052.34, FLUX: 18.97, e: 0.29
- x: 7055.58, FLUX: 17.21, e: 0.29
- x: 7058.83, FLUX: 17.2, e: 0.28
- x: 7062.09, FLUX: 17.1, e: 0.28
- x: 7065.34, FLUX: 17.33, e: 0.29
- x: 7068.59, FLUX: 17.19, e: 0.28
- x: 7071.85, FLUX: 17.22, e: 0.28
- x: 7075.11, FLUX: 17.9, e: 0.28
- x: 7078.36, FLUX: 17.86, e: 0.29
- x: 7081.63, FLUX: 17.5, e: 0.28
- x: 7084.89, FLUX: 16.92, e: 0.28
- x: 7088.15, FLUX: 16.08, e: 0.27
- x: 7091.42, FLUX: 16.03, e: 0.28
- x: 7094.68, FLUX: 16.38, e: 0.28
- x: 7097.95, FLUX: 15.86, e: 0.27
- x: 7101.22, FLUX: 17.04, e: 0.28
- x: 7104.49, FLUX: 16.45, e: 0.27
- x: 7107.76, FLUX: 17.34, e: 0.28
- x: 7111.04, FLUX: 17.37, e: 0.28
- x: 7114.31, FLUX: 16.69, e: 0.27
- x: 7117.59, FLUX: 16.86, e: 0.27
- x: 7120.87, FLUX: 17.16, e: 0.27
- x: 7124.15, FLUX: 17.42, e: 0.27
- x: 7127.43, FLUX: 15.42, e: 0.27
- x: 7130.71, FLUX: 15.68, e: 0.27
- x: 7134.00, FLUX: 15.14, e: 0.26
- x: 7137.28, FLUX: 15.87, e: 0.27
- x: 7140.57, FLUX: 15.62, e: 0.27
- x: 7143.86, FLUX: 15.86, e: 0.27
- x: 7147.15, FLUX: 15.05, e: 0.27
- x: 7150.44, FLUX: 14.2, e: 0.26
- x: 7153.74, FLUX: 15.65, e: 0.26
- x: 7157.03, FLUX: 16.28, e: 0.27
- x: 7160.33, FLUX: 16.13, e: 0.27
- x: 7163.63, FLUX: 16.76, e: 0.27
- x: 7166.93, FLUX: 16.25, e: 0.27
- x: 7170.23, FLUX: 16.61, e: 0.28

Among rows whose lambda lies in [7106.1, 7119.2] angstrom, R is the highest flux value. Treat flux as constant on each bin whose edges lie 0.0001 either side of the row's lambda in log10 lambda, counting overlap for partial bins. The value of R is 17.37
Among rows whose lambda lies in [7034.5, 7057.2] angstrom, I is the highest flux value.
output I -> 19.27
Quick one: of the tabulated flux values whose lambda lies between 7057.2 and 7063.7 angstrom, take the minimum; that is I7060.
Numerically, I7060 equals 17.1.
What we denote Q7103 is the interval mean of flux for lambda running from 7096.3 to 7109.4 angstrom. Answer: 16.7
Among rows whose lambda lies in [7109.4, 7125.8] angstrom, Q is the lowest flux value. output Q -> 16.69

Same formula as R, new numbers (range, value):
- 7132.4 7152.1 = 15.87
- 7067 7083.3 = 17.9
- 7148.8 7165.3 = 16.76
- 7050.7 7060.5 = 18.97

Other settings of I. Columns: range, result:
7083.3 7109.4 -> 17.34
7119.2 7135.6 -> 17.42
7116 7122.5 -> 17.16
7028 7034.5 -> 18.22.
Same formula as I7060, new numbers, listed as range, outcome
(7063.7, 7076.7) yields 17.19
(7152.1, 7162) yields 15.65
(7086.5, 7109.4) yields 15.86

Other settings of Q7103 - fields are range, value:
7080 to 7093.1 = 16.6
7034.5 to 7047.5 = 18.3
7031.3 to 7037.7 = 18.1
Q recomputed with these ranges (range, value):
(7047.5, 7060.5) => 17.2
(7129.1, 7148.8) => 15.05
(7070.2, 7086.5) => 16.92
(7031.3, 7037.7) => 18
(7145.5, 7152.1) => 14.2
